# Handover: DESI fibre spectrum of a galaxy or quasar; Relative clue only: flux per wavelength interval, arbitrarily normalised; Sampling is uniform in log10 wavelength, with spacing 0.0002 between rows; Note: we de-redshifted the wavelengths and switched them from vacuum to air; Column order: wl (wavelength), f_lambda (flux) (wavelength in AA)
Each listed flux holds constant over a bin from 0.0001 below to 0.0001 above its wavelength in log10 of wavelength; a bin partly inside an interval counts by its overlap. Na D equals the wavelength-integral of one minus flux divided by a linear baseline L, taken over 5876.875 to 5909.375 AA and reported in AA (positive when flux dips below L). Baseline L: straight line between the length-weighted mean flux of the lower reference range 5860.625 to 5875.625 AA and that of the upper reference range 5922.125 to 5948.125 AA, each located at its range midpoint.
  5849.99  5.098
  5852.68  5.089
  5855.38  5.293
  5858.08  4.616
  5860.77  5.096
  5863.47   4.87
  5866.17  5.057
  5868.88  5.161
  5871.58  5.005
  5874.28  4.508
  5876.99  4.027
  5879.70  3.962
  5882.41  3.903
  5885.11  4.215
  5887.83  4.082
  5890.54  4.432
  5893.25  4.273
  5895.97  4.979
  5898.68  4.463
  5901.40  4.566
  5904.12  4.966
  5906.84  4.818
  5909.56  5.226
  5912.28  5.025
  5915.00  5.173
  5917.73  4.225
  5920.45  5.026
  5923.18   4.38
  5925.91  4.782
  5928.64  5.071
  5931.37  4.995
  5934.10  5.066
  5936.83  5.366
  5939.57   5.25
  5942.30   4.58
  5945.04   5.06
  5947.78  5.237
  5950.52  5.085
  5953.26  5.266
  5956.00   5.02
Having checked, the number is 3.4 AA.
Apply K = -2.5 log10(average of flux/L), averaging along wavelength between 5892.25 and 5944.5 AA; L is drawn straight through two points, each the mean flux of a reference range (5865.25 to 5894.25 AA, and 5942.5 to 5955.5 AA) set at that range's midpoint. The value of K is -0.02 mag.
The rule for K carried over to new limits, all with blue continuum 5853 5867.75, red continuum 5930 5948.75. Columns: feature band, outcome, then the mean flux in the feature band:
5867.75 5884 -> 0.137 mag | 4.42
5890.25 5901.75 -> 0.109 mag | 4.55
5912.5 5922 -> 0.050 mag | 4.83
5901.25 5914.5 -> 0.016 mag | 4.97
